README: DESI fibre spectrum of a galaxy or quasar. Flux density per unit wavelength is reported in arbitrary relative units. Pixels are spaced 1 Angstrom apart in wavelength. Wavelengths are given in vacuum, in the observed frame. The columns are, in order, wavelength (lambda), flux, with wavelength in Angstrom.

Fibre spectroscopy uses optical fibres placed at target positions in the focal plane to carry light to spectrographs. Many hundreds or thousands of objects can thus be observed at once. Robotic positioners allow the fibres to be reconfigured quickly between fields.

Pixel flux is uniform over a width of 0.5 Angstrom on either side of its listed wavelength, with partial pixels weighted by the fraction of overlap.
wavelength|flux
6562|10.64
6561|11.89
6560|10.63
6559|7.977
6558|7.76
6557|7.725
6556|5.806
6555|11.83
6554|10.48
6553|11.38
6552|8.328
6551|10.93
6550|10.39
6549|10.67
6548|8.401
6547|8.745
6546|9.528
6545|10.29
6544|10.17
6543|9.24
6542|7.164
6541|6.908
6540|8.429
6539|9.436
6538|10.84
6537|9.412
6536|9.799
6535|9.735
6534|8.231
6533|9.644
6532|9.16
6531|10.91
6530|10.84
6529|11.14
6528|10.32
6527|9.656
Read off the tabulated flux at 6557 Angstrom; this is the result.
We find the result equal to 7.725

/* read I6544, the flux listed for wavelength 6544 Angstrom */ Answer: 10.17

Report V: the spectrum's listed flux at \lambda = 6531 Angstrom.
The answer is 10.91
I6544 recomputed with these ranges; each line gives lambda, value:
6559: 7.977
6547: 8.745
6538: 10.84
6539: 9.436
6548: 8.401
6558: 7.76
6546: 9.528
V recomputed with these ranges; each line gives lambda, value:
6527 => 9.656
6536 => 9.799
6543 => 9.24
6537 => 9.412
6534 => 8.231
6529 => 11.14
